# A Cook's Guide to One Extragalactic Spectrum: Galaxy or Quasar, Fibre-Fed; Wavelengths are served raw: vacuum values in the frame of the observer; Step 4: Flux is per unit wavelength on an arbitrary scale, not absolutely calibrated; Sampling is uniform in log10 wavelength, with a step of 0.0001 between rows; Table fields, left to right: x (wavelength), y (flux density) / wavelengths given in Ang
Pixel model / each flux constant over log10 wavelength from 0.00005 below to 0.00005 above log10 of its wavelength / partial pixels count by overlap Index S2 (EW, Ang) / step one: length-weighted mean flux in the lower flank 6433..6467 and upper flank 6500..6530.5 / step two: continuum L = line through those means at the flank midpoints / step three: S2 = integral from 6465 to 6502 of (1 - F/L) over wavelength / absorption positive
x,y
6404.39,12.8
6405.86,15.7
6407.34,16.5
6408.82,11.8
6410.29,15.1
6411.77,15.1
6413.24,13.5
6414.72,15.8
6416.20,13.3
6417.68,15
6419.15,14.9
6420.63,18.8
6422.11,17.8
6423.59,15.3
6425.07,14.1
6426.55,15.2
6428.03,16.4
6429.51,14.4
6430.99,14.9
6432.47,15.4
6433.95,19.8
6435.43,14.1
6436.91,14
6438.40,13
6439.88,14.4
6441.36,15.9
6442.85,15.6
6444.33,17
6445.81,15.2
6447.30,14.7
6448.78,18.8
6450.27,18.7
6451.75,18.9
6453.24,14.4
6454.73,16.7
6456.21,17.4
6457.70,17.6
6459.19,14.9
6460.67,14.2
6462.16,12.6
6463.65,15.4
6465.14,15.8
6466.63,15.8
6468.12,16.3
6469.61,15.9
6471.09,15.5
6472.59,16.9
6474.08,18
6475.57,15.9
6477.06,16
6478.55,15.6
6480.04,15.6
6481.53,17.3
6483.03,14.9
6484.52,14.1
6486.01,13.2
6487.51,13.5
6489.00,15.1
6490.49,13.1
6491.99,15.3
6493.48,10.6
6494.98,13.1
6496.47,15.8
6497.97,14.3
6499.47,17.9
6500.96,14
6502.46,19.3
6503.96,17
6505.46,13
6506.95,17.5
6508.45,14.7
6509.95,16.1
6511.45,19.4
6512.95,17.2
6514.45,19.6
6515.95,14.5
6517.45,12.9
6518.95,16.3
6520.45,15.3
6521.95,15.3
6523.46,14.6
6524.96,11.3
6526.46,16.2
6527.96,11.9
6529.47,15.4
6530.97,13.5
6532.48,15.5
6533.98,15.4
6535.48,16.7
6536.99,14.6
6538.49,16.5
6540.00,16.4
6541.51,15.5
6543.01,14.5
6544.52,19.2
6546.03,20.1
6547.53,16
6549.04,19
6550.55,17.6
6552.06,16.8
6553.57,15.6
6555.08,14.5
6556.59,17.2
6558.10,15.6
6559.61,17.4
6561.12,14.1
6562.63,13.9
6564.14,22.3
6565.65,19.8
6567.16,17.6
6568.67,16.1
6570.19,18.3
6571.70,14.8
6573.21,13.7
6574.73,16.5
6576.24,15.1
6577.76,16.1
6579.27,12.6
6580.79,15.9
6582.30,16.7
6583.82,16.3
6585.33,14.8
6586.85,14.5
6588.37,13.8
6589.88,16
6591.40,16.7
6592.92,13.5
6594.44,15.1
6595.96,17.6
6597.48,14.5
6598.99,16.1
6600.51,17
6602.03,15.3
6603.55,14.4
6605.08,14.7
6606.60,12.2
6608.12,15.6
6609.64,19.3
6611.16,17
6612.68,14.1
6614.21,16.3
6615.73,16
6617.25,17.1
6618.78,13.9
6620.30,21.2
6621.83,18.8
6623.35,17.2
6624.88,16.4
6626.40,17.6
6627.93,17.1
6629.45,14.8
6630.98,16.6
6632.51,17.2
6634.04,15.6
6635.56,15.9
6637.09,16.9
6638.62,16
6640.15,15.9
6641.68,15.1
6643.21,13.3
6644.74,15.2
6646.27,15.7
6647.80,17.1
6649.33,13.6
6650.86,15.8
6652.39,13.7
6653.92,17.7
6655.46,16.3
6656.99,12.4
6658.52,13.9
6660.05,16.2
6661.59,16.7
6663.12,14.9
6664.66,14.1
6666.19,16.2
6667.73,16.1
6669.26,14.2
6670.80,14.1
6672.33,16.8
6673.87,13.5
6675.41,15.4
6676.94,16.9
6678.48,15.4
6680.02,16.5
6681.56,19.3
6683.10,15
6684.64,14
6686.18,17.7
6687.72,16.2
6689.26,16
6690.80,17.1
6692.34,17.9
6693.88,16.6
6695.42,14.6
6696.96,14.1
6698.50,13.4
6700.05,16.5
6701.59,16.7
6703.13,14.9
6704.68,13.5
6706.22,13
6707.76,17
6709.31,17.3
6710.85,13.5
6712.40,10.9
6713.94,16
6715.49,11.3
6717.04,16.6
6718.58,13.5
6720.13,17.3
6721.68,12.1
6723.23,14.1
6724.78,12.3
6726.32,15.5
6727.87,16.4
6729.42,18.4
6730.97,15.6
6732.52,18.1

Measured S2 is 1.2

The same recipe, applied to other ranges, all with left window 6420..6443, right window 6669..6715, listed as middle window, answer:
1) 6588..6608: 0.39 Ang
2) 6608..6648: -2.40 Ang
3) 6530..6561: -1.64 Ang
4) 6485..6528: 1.03 Ang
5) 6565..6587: -0.63 Ang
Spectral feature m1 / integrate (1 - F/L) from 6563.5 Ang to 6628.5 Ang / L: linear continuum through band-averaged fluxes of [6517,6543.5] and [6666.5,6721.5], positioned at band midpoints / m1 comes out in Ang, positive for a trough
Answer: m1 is -4.62 Ang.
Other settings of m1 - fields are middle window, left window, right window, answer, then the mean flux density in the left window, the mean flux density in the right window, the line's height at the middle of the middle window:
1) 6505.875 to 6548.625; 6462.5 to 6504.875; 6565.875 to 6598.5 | -0.89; 15.4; 15.6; 15.5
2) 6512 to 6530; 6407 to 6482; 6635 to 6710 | 0.65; 15.7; 15.6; 15.7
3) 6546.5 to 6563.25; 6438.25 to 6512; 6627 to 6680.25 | -0.70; 15.6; 15.5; 15.6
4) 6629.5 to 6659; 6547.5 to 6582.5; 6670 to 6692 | 1.23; 16.4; 16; 16.1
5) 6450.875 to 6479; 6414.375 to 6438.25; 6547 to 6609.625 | -0.71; 15.5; 15.9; 15.6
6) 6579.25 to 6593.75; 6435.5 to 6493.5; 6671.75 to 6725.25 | 0.16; 15.5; 15.2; 15.4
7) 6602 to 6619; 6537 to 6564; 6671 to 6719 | 0.54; 16.5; 15.4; 16.1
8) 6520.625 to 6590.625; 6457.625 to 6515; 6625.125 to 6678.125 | -1.52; 15.6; 15.6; 15.6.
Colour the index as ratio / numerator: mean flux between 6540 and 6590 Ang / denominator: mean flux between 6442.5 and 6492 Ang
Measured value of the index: 1.03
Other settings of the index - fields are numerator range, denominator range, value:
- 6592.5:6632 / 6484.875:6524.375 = 1.06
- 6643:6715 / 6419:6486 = 0.97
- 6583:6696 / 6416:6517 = 1.01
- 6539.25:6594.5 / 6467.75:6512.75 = 1.05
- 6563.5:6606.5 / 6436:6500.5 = 1.03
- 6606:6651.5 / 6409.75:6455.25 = 1.03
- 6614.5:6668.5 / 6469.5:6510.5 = 1.04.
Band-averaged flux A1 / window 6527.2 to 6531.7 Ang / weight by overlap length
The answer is 13.6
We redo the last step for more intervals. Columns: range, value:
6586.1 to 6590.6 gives 14.8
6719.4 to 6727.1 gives 14.2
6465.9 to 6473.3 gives 16.1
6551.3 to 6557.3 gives 16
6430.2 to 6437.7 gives 15.6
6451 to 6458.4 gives 17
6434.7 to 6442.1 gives 14.3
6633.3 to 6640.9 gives 16.1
